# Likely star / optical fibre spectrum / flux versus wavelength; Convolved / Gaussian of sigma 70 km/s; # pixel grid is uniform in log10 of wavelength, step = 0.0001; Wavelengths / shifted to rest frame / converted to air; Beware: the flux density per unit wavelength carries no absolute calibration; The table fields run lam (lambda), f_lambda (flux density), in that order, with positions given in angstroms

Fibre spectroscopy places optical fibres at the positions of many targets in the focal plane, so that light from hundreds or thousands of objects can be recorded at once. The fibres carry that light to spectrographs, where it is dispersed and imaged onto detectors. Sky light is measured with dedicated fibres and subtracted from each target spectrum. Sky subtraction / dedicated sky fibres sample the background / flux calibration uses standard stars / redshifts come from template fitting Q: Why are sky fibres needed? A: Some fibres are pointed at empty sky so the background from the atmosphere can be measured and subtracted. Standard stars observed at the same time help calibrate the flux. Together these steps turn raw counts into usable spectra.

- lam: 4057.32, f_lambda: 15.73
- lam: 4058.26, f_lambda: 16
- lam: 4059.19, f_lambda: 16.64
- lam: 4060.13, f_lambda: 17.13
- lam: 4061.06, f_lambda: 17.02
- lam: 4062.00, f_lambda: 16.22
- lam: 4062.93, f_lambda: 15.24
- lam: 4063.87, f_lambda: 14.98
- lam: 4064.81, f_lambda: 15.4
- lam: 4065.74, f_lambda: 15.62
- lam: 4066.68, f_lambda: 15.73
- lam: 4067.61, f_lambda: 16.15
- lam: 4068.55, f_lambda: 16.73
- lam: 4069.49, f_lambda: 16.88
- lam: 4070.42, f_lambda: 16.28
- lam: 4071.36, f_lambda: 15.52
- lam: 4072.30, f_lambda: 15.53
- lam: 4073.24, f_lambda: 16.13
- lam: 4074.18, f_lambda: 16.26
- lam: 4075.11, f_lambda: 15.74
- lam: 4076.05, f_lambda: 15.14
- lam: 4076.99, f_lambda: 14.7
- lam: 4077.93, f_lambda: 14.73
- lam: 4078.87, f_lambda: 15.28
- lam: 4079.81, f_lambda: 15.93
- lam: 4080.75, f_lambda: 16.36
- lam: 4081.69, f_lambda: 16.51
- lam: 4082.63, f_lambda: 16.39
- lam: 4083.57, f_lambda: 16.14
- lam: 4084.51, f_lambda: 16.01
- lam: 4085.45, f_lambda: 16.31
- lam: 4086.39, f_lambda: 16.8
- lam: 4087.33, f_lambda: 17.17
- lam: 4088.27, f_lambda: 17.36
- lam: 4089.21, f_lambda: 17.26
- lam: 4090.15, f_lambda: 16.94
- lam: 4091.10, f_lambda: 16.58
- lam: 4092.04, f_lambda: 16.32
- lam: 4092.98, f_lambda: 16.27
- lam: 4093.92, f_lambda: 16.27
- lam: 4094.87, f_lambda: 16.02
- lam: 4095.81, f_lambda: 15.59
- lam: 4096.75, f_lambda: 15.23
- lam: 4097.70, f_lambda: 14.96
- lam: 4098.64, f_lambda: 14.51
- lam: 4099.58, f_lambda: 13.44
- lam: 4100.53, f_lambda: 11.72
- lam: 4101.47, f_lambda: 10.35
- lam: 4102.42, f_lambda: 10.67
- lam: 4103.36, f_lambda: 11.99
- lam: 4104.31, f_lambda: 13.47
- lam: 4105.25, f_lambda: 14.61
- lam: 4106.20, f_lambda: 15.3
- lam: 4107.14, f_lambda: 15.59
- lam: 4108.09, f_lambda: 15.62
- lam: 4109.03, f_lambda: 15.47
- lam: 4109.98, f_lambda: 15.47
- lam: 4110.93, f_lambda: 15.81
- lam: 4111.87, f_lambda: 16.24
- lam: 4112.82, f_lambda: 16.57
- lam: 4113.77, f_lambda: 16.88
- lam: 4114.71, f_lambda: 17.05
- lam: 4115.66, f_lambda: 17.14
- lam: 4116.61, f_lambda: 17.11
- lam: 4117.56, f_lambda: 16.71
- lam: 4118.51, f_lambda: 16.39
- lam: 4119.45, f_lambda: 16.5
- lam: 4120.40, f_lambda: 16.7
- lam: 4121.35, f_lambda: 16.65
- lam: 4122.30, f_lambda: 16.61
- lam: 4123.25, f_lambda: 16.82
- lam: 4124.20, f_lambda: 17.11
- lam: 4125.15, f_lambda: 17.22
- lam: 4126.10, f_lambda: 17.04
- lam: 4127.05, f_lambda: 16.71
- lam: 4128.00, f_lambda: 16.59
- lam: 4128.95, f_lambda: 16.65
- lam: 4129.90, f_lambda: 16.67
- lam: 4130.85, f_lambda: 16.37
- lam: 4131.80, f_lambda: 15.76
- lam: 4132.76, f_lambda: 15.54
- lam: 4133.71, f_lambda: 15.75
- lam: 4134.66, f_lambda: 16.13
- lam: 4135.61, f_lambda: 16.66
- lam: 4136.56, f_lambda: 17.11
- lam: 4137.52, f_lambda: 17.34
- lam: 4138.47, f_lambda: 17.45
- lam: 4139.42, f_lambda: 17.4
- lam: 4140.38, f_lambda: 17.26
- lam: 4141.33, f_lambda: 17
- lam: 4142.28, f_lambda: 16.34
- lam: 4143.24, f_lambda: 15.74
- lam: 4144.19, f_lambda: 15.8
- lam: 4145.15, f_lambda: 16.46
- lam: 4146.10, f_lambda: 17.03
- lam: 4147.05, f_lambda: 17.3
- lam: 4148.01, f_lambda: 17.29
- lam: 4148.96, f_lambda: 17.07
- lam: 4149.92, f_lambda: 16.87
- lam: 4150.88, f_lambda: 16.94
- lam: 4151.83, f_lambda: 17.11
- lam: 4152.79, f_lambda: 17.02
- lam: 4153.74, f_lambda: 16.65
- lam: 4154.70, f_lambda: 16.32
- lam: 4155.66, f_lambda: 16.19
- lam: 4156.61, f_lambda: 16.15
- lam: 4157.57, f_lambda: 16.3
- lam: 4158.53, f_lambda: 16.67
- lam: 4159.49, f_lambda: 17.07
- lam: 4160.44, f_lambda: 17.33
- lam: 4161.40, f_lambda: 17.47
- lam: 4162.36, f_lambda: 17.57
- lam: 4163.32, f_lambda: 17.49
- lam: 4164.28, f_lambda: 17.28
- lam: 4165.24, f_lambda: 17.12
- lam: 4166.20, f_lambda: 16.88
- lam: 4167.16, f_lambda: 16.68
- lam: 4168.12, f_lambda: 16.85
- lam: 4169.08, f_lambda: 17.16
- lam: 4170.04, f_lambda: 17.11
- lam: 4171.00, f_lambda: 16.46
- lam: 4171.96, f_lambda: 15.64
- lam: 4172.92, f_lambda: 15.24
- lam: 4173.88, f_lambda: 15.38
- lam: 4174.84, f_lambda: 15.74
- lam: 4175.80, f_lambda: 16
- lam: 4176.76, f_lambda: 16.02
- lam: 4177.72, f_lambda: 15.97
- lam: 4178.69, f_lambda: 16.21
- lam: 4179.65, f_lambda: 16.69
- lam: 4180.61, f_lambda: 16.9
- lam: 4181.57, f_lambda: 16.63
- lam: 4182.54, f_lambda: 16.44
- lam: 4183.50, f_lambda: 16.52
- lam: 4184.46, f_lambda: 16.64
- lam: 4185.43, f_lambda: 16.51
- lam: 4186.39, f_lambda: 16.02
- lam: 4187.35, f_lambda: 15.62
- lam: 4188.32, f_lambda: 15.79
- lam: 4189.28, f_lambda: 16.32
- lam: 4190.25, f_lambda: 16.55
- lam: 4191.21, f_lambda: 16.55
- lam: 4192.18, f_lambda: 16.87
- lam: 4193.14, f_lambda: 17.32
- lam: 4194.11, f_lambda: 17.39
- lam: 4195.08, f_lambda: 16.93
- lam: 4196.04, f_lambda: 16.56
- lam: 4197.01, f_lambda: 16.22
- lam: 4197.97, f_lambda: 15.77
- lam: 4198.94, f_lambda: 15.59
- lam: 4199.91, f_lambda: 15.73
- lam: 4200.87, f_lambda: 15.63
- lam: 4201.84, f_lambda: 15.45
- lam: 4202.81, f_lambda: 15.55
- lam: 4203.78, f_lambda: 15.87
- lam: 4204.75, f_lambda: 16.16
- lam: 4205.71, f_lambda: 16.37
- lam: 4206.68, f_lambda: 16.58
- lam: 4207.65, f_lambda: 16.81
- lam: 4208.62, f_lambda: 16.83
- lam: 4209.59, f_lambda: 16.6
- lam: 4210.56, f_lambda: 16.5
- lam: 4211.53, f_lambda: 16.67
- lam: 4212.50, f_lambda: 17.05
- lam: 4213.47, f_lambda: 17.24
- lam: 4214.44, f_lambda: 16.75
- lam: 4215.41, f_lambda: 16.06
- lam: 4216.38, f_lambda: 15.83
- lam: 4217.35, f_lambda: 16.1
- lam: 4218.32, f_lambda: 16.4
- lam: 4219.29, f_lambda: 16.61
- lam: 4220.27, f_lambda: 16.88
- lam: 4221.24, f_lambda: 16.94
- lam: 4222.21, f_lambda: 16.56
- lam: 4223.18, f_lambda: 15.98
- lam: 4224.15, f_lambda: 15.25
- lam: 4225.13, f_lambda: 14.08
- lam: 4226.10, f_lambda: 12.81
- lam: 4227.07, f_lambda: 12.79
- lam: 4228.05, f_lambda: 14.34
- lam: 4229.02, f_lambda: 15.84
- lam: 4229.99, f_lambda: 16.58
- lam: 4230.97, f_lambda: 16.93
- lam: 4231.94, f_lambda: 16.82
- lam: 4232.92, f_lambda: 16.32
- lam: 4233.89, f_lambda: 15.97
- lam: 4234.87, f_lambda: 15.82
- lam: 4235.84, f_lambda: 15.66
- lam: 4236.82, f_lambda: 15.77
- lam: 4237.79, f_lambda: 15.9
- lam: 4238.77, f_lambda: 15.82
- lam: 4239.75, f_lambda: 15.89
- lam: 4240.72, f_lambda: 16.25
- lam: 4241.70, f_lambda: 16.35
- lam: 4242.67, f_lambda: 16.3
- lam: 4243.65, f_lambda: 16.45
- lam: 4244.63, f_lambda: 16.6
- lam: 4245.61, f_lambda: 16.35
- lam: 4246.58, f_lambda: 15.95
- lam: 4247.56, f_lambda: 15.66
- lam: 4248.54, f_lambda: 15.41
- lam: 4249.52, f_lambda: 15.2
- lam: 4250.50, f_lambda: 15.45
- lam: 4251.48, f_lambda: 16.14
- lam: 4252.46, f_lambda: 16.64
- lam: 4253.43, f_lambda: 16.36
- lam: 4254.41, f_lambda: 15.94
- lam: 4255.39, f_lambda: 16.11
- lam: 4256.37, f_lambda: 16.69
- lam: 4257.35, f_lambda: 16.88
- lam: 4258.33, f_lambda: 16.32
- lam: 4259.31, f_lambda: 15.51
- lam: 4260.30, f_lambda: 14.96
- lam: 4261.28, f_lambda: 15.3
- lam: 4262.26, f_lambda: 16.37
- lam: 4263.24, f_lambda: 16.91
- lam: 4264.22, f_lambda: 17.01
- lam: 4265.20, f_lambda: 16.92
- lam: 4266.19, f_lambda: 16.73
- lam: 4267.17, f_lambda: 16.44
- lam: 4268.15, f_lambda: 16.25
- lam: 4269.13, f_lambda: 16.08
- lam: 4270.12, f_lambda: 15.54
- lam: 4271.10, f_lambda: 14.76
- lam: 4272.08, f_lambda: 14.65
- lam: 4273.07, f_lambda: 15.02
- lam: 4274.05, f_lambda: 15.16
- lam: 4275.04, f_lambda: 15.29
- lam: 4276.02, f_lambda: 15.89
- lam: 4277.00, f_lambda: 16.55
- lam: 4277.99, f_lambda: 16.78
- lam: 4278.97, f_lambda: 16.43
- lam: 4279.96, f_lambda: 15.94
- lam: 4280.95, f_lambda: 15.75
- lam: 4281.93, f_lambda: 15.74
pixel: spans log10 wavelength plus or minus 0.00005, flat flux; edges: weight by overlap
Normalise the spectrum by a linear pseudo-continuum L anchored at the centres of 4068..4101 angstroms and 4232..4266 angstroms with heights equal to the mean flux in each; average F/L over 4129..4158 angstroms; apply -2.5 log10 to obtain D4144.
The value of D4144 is -0.05 mag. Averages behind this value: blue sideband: 15.9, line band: 16.6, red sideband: 16.1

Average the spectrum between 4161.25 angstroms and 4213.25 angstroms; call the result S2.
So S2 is 16.4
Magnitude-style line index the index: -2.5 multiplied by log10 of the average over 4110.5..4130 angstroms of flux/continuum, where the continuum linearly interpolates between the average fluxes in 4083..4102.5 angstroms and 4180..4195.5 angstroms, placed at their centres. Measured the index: -0.07 mag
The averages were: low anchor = 15.4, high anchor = 16.6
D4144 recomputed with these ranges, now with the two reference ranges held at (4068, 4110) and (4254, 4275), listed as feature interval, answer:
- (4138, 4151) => -0.08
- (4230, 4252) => -0.01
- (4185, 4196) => -0.05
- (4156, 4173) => -0.08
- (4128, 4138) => -0.06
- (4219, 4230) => 0.04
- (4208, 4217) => -0.05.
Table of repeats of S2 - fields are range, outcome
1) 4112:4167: 16.8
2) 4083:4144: 16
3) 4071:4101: 15.8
